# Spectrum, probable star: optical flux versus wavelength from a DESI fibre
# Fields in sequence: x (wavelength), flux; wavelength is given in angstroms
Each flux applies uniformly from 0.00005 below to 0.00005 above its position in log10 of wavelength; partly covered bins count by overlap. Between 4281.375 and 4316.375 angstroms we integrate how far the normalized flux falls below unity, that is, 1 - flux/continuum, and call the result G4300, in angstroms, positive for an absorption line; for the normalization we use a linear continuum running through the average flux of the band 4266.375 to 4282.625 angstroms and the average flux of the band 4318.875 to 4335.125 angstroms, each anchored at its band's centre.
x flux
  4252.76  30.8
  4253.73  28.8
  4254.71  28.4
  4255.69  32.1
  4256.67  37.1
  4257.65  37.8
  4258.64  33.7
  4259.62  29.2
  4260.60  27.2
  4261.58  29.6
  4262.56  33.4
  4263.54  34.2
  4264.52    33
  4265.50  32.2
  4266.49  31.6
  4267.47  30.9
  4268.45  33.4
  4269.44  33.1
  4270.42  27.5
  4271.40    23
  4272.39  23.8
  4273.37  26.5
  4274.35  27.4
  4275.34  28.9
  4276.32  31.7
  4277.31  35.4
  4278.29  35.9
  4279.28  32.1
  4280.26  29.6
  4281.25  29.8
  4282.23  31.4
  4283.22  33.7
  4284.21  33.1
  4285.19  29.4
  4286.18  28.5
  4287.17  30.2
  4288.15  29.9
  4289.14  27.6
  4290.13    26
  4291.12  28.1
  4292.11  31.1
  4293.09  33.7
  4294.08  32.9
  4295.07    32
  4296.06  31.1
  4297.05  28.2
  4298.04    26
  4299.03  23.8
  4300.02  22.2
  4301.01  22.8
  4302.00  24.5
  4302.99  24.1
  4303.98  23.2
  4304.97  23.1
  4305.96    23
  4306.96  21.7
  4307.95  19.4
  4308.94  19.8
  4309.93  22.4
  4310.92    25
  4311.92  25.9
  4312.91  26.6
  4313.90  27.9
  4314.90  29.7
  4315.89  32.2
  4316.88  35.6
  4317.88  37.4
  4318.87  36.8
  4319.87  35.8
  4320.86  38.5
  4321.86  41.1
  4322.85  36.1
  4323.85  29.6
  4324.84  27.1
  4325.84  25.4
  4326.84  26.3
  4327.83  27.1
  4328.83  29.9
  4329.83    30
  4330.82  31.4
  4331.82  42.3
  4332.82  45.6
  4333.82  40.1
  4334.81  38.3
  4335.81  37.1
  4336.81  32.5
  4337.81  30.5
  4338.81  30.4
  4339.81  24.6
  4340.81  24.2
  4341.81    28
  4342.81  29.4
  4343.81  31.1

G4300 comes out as 5.2 angstroms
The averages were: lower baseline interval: 30.1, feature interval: 27.2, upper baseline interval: 34.1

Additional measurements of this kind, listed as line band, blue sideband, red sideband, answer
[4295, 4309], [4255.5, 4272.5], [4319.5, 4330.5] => 3.2 angstroms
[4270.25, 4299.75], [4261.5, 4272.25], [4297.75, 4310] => -3.1 angstroms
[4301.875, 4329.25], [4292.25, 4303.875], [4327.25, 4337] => 2.8 angstroms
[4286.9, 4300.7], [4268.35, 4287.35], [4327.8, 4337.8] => 1.3 angstroms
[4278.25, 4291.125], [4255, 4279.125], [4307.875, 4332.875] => 0.3 angstroms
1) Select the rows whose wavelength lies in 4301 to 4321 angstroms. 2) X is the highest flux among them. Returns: 38.5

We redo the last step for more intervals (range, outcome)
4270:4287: 35.9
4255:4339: 45.6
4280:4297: 33.7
